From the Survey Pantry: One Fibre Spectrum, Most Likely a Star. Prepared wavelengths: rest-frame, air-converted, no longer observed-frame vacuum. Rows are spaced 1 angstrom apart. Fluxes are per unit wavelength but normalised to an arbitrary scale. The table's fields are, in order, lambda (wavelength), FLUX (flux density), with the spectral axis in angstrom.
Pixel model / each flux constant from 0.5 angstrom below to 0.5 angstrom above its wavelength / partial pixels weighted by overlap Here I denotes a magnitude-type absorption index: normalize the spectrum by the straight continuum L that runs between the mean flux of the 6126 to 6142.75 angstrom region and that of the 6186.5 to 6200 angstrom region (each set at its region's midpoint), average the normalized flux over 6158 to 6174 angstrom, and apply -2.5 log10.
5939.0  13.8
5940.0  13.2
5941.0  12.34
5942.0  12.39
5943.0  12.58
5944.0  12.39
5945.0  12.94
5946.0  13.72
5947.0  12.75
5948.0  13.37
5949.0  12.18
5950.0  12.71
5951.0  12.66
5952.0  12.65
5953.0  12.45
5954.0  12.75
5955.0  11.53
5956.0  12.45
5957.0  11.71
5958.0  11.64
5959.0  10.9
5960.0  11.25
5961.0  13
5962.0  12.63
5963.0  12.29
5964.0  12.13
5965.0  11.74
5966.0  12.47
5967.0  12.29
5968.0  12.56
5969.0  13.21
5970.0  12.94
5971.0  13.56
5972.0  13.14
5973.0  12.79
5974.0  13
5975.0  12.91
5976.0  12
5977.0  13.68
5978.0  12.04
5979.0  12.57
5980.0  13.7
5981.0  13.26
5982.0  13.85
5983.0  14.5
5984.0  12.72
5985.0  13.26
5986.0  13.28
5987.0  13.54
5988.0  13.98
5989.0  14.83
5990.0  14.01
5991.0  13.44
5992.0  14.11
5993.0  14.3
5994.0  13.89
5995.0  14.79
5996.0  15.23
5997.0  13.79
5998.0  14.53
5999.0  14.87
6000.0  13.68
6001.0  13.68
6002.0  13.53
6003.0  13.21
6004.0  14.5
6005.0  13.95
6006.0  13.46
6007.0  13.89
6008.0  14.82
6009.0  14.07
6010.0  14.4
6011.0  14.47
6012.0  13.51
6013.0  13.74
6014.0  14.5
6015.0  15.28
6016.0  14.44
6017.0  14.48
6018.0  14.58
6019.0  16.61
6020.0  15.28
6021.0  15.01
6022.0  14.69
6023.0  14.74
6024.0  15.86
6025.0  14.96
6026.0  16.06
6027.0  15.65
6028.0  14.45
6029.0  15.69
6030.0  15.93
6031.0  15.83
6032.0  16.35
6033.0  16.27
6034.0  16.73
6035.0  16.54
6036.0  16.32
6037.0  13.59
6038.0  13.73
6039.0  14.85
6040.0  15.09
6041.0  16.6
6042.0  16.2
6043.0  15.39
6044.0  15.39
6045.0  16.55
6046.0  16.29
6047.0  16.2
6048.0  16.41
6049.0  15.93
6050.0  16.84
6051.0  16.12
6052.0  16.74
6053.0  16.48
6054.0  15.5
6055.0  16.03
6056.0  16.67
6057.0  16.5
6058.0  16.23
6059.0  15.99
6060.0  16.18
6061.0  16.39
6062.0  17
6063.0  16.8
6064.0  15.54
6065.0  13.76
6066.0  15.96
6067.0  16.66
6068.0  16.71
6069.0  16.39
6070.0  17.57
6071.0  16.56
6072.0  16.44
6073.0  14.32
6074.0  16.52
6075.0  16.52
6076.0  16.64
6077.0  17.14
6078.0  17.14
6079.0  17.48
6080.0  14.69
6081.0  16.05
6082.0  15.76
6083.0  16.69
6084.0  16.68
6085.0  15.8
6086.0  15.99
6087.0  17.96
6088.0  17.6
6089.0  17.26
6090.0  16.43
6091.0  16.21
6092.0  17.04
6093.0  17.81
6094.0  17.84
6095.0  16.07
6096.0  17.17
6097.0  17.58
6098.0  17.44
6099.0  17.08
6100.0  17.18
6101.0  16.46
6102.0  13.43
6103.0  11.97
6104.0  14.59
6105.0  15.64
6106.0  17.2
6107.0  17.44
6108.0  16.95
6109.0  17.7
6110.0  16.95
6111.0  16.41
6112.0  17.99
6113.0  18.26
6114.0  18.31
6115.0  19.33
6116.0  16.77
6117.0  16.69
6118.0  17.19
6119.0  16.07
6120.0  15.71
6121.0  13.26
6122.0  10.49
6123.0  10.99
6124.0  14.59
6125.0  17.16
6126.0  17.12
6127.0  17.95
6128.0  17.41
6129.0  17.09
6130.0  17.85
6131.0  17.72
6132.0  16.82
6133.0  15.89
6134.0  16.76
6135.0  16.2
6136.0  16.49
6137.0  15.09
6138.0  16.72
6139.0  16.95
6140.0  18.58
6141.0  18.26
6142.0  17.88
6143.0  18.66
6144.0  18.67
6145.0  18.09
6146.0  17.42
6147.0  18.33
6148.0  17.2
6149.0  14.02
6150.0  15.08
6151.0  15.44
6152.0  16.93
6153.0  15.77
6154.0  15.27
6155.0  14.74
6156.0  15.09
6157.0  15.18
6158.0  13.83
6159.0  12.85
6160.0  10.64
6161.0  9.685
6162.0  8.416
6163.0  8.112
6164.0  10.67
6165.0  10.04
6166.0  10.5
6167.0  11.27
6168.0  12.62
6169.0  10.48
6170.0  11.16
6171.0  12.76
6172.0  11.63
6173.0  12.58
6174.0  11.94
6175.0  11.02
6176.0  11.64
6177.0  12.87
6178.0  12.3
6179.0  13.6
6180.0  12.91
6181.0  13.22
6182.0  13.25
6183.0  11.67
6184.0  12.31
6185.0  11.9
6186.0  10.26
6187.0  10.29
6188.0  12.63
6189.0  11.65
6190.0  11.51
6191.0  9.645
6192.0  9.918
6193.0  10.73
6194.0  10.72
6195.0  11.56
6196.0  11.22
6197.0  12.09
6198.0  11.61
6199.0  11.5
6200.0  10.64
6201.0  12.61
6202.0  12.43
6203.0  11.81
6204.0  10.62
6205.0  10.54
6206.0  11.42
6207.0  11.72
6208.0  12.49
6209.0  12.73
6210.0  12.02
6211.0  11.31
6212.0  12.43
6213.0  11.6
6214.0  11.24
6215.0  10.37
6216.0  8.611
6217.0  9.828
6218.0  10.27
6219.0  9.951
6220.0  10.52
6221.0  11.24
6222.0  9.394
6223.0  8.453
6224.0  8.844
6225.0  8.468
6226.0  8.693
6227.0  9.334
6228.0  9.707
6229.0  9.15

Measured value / 0.25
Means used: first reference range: 17.1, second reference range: 11.1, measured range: 11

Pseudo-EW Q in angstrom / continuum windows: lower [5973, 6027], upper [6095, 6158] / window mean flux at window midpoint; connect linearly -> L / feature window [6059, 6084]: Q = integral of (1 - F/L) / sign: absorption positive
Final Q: -1.4 angstrom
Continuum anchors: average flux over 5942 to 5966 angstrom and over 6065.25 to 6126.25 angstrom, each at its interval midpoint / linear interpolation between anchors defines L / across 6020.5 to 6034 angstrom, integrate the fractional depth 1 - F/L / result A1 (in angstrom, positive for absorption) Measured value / -1.0 angstrom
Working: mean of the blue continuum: 12.4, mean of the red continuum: 16.4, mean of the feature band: 15.5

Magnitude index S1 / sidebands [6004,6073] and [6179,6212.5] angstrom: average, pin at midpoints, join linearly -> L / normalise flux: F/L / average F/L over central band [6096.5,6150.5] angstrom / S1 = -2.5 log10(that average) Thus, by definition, -0.23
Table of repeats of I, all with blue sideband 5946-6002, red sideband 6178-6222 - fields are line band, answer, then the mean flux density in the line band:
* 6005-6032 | -0.167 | 14.9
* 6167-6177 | -0.017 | 11.8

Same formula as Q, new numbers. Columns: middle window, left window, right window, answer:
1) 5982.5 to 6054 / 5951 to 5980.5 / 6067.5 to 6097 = -2.72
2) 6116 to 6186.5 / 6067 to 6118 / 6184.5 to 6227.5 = -3.35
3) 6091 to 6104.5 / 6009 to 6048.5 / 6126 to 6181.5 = -1.27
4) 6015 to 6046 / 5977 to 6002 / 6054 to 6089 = -0.78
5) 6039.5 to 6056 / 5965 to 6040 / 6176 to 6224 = -3.14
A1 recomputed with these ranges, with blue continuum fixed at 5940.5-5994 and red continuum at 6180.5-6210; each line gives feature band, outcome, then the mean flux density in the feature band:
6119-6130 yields -3.1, 15.3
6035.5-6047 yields -2.8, 15.5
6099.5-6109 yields -2.9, 15.8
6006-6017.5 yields -1.5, 14.3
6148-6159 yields -3.1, 15.1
